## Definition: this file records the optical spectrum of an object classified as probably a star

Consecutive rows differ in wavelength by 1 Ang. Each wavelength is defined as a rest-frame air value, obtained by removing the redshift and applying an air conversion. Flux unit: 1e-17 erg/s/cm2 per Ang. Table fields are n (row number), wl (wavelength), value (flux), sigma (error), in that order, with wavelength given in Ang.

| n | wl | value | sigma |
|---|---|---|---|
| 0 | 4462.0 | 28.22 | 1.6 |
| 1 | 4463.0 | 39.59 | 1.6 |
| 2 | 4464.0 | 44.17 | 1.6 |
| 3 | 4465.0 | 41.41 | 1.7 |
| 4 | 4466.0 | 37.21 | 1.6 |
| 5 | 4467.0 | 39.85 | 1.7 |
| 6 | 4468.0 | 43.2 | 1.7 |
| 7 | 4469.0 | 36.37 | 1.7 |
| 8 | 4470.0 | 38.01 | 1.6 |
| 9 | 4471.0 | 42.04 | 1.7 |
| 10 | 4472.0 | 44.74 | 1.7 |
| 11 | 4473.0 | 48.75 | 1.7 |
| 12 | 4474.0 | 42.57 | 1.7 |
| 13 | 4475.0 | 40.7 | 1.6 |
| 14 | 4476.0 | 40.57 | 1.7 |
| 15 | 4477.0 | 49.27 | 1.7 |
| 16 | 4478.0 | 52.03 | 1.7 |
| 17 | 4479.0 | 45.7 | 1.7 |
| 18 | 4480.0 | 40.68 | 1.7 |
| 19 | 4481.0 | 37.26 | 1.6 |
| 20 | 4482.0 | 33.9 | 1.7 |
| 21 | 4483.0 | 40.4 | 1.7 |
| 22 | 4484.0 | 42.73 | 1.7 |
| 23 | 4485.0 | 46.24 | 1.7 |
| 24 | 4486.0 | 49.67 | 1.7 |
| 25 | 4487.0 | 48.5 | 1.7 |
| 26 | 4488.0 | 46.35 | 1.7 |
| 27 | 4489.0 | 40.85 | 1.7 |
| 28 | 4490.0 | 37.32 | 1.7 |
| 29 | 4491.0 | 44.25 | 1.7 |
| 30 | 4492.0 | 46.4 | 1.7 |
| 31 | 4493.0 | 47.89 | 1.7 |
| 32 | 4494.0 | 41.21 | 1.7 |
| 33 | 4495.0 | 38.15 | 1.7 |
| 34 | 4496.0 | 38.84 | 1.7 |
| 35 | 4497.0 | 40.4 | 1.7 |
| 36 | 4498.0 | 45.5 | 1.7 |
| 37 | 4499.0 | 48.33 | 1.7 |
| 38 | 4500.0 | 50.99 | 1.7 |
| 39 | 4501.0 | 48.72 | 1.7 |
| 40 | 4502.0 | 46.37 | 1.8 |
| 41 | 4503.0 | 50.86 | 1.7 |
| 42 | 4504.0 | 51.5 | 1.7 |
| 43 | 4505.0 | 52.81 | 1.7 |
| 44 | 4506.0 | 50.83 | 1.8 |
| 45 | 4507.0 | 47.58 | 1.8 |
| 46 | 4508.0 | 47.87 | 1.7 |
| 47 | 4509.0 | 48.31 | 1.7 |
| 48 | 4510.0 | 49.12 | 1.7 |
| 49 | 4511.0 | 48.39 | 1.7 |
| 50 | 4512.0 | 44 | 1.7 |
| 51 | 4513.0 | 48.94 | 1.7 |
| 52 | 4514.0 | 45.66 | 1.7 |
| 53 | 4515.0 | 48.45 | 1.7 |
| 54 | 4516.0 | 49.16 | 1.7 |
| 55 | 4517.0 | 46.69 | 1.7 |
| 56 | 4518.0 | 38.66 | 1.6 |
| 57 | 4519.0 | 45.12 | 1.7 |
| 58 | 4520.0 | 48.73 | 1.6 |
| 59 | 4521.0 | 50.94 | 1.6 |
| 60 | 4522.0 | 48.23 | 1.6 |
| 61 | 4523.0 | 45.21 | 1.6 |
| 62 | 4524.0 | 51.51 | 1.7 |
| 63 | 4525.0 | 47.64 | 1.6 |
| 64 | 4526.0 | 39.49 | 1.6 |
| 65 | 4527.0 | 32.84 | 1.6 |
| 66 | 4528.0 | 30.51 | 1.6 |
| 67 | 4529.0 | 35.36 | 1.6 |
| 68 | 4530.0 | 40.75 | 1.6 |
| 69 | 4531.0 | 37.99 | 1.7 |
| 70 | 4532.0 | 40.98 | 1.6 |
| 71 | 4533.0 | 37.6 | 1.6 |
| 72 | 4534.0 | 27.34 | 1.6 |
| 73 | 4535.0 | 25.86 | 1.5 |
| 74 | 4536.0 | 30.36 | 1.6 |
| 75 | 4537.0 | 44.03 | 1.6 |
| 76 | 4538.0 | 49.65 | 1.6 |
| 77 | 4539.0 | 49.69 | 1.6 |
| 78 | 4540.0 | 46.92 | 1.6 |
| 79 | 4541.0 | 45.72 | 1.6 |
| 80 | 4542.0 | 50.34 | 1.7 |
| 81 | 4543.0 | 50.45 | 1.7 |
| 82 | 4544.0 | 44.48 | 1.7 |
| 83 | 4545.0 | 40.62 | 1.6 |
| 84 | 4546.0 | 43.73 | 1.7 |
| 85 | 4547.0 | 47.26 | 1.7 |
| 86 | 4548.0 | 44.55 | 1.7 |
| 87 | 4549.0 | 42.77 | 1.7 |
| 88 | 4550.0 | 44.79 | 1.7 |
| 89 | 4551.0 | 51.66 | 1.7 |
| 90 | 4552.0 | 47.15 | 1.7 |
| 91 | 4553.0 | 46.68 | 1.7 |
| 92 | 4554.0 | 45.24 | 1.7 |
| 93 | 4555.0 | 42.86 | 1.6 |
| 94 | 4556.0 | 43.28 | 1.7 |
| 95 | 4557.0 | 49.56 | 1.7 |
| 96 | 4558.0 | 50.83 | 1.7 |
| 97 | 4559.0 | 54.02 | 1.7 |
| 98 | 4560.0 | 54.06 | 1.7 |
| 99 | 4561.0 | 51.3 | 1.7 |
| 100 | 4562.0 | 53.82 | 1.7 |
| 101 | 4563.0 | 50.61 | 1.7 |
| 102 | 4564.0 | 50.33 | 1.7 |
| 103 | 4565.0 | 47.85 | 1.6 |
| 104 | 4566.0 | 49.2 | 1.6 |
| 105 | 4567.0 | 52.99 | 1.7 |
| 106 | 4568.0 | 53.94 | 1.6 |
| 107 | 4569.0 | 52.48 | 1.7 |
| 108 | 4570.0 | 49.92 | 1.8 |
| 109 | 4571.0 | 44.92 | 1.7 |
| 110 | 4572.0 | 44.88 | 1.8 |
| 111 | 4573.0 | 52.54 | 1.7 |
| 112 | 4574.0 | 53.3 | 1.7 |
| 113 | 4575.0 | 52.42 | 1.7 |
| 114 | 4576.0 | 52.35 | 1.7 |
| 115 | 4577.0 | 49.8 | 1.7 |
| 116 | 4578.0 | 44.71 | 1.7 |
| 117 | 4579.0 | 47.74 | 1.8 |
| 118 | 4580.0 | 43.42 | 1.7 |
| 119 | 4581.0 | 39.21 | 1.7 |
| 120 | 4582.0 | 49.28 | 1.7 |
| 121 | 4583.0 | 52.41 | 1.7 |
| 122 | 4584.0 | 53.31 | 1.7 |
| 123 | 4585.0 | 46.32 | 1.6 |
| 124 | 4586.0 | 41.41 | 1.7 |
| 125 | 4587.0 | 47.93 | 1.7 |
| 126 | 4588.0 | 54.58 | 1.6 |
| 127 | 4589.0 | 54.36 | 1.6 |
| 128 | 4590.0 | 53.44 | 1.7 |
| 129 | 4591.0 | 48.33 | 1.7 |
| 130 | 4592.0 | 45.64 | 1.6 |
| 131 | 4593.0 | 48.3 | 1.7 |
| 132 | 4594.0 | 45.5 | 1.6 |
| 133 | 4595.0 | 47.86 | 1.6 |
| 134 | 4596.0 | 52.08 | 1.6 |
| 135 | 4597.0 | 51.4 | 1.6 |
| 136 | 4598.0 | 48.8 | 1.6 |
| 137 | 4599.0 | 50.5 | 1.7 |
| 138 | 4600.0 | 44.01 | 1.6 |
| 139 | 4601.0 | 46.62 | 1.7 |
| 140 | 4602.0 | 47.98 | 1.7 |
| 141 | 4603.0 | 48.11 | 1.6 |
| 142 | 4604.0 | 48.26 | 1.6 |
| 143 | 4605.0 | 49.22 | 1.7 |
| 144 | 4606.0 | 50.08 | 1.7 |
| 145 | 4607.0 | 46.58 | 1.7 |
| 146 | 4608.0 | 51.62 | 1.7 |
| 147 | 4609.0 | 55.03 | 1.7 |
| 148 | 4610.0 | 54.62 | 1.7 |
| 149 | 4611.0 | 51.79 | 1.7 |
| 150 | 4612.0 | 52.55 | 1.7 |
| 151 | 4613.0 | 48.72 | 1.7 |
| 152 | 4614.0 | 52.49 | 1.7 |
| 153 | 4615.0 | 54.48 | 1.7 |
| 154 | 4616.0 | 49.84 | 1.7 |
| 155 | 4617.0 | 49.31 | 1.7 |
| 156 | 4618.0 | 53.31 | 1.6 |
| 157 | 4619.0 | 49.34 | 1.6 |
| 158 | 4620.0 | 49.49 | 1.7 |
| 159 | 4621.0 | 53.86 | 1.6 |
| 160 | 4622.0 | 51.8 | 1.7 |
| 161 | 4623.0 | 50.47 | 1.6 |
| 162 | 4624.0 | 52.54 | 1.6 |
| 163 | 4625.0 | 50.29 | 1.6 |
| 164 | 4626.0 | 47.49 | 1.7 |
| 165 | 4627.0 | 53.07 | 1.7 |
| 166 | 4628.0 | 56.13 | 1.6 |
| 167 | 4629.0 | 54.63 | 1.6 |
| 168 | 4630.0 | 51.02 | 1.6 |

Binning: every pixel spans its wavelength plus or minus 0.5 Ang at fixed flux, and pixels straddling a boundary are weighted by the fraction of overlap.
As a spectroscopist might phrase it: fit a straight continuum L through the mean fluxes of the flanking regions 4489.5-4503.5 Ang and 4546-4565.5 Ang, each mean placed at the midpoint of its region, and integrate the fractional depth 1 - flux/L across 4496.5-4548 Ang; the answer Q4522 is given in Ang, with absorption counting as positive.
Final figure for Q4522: 1.6 Ang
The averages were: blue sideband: 44.7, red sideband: 48.2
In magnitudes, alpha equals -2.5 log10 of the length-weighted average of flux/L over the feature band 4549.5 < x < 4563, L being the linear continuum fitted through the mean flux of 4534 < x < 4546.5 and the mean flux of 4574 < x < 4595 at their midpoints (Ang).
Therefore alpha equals -0.09 mag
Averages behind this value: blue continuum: 42.8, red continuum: 48.6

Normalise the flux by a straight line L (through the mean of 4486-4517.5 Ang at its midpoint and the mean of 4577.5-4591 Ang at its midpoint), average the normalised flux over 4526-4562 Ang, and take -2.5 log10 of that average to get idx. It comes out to 0.09 mag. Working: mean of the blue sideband 46.5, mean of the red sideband 48.3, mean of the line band 43.6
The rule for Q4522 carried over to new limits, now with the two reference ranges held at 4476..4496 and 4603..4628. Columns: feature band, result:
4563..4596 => -0.1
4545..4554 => 0.3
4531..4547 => 1.6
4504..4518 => -1.0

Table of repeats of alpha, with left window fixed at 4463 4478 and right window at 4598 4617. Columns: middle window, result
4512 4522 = -0.04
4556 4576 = -0.07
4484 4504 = -0.04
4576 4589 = 0.02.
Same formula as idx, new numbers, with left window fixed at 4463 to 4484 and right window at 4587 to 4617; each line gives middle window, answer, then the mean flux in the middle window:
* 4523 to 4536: 0.21 mag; 37.4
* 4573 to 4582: 0.01 mag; 48.2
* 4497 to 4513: -0.11 mag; 48.5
